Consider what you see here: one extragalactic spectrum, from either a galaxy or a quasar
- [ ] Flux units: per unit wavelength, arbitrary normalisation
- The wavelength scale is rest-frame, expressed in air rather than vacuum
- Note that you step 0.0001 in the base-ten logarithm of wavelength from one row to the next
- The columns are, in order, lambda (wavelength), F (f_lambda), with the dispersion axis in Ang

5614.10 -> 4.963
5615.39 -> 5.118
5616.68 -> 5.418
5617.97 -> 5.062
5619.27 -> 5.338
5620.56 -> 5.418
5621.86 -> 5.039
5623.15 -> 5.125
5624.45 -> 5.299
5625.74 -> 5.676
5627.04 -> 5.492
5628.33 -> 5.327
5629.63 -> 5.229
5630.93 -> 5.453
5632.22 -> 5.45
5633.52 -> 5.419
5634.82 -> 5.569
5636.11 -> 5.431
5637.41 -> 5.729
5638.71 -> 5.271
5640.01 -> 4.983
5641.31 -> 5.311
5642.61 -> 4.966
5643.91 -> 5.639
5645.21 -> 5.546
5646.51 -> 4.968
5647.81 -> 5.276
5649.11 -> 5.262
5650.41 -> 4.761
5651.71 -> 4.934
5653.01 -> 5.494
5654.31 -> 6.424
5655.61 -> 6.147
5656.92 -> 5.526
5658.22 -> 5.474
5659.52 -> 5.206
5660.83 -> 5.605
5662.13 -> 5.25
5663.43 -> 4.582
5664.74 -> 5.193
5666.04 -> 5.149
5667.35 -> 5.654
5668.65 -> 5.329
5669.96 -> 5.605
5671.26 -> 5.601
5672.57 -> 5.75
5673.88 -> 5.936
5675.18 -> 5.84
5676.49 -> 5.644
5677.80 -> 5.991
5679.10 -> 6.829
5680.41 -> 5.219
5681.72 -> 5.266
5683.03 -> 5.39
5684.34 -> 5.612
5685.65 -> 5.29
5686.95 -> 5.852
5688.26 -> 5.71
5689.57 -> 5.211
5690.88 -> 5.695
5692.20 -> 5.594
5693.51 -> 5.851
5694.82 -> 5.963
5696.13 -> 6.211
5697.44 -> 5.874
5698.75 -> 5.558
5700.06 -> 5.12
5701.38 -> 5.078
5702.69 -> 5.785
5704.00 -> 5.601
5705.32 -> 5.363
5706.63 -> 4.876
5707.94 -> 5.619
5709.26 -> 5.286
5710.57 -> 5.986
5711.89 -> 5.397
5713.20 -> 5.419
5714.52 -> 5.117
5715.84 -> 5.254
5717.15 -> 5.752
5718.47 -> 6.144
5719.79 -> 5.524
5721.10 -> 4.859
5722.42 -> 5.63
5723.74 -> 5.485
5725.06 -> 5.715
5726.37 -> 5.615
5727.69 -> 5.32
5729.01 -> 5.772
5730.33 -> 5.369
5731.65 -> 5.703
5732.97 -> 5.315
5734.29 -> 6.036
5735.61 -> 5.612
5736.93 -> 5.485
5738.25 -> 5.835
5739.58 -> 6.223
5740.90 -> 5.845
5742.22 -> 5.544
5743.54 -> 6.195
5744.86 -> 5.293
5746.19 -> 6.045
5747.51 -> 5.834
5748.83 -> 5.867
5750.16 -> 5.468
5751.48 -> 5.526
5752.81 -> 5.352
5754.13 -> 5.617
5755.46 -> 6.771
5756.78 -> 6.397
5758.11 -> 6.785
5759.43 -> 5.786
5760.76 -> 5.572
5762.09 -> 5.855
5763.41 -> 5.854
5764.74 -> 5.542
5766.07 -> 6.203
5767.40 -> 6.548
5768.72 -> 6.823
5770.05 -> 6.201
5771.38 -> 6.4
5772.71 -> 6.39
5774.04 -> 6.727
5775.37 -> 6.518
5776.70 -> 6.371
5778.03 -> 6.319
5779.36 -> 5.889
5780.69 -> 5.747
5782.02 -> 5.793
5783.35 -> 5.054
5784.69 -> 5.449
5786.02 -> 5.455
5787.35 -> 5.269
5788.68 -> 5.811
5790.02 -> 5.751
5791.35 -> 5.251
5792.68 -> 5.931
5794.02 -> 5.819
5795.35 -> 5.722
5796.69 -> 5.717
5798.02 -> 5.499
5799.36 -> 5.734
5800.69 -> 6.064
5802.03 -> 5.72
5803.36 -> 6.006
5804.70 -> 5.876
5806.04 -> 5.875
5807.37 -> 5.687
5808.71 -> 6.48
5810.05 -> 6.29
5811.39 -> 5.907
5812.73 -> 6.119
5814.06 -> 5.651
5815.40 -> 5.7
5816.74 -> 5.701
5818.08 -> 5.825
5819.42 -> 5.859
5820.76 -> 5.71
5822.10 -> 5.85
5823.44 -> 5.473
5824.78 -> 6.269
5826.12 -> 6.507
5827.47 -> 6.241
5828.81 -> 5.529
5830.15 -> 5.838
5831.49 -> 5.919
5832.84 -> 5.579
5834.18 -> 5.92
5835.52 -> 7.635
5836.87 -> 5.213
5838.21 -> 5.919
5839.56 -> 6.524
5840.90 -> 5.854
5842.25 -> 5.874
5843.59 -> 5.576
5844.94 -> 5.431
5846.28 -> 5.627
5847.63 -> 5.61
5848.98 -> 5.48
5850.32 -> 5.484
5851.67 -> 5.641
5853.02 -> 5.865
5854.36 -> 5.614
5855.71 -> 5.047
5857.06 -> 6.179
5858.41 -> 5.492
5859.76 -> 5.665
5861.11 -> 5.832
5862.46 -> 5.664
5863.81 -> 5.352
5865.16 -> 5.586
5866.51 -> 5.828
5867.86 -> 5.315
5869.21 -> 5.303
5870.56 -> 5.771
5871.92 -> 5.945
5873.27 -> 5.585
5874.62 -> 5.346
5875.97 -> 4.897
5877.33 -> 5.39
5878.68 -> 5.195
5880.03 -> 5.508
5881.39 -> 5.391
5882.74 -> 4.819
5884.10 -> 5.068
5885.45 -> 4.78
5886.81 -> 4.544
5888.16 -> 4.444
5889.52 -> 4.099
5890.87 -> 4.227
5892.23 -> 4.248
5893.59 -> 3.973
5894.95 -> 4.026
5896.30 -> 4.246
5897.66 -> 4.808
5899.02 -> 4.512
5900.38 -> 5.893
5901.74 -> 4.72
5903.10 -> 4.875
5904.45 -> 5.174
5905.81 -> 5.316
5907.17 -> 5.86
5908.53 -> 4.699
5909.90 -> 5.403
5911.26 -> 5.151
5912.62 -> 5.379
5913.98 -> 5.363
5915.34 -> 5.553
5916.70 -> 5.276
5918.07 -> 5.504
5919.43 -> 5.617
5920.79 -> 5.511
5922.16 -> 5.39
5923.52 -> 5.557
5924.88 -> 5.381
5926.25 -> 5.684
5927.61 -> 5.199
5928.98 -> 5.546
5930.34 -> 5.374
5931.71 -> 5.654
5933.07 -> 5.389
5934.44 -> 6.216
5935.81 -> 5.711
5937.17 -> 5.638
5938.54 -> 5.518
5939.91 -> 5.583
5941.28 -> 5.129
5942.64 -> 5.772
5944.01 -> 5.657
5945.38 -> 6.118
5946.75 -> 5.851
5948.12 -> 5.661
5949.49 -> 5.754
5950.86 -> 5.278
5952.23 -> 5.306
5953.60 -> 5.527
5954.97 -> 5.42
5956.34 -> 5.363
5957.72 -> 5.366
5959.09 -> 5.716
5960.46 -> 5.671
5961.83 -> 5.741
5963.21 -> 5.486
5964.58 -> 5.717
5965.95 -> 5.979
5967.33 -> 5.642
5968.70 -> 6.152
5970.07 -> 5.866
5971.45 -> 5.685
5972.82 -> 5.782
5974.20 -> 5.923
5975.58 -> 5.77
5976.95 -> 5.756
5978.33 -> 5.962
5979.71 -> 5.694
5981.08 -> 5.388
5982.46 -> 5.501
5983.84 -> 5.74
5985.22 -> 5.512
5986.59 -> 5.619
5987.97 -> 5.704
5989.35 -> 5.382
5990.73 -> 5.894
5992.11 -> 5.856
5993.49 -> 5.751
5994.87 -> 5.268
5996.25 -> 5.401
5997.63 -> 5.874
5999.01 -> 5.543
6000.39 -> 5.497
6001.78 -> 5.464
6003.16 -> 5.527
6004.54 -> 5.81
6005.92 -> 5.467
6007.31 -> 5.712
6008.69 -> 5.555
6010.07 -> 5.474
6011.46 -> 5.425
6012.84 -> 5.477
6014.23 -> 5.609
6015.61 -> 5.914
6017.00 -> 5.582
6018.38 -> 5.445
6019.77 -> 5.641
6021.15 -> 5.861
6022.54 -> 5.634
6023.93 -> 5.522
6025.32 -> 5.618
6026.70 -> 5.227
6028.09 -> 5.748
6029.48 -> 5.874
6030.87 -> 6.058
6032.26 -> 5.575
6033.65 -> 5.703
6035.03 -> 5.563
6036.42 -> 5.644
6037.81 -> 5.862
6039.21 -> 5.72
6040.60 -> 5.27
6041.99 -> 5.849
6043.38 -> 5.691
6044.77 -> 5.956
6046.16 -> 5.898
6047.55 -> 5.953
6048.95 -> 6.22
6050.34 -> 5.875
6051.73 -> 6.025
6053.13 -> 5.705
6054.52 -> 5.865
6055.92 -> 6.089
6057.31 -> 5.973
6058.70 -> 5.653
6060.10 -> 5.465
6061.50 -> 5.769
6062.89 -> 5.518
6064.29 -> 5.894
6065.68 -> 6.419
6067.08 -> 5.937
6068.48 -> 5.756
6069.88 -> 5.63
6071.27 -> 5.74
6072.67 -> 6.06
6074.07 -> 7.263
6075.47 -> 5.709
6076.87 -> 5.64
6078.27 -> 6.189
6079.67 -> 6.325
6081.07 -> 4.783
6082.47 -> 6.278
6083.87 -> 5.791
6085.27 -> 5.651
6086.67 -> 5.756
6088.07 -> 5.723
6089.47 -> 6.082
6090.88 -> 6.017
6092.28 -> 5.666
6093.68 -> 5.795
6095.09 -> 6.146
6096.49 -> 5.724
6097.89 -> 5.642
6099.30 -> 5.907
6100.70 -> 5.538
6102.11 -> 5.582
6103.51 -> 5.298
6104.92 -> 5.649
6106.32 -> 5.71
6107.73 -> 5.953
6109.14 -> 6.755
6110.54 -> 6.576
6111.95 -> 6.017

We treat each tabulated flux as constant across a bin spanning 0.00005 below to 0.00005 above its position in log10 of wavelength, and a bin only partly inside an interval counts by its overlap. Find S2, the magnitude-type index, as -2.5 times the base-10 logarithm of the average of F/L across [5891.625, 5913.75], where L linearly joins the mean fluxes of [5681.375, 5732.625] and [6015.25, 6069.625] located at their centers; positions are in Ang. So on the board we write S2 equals 0.16 mag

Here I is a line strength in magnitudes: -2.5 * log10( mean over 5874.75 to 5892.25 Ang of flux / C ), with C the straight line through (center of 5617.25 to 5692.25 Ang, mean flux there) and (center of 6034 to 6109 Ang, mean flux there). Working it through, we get 0.17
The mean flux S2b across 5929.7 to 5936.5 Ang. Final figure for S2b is 5.67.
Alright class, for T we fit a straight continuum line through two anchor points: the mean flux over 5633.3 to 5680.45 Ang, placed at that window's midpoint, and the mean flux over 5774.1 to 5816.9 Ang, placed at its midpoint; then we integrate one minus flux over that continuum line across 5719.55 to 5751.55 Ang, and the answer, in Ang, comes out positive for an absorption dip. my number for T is 0.2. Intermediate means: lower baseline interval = 5.48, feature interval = 5.65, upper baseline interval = 5.83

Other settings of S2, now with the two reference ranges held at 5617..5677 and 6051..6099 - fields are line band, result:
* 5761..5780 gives -0.13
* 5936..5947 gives 0.01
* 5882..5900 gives 0.26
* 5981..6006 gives 0.04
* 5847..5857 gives 0.01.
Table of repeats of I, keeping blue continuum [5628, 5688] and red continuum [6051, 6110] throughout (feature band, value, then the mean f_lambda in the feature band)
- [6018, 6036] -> 0.029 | 5.66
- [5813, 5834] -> -0.044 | 5.85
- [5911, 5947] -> 0.033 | 5.55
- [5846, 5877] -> 0.017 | 5.57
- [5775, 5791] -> -0.034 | 5.76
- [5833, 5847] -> -0.057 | 5.94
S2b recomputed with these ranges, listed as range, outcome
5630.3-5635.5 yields 5.48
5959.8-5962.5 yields 5.71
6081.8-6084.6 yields 6.03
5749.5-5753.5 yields 5.45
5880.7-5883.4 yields 5.1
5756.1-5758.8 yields 6.6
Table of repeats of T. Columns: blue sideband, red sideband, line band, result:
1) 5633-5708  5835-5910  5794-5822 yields -2.6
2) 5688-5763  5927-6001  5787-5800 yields 0.0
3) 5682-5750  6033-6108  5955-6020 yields 1.5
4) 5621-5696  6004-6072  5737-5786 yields -3.8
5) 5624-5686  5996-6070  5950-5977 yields 0.1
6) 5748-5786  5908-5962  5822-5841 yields -0.7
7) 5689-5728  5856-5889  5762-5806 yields -3.8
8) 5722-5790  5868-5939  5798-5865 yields -3.8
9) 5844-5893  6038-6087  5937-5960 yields -0.1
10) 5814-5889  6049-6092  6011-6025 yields 0.5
